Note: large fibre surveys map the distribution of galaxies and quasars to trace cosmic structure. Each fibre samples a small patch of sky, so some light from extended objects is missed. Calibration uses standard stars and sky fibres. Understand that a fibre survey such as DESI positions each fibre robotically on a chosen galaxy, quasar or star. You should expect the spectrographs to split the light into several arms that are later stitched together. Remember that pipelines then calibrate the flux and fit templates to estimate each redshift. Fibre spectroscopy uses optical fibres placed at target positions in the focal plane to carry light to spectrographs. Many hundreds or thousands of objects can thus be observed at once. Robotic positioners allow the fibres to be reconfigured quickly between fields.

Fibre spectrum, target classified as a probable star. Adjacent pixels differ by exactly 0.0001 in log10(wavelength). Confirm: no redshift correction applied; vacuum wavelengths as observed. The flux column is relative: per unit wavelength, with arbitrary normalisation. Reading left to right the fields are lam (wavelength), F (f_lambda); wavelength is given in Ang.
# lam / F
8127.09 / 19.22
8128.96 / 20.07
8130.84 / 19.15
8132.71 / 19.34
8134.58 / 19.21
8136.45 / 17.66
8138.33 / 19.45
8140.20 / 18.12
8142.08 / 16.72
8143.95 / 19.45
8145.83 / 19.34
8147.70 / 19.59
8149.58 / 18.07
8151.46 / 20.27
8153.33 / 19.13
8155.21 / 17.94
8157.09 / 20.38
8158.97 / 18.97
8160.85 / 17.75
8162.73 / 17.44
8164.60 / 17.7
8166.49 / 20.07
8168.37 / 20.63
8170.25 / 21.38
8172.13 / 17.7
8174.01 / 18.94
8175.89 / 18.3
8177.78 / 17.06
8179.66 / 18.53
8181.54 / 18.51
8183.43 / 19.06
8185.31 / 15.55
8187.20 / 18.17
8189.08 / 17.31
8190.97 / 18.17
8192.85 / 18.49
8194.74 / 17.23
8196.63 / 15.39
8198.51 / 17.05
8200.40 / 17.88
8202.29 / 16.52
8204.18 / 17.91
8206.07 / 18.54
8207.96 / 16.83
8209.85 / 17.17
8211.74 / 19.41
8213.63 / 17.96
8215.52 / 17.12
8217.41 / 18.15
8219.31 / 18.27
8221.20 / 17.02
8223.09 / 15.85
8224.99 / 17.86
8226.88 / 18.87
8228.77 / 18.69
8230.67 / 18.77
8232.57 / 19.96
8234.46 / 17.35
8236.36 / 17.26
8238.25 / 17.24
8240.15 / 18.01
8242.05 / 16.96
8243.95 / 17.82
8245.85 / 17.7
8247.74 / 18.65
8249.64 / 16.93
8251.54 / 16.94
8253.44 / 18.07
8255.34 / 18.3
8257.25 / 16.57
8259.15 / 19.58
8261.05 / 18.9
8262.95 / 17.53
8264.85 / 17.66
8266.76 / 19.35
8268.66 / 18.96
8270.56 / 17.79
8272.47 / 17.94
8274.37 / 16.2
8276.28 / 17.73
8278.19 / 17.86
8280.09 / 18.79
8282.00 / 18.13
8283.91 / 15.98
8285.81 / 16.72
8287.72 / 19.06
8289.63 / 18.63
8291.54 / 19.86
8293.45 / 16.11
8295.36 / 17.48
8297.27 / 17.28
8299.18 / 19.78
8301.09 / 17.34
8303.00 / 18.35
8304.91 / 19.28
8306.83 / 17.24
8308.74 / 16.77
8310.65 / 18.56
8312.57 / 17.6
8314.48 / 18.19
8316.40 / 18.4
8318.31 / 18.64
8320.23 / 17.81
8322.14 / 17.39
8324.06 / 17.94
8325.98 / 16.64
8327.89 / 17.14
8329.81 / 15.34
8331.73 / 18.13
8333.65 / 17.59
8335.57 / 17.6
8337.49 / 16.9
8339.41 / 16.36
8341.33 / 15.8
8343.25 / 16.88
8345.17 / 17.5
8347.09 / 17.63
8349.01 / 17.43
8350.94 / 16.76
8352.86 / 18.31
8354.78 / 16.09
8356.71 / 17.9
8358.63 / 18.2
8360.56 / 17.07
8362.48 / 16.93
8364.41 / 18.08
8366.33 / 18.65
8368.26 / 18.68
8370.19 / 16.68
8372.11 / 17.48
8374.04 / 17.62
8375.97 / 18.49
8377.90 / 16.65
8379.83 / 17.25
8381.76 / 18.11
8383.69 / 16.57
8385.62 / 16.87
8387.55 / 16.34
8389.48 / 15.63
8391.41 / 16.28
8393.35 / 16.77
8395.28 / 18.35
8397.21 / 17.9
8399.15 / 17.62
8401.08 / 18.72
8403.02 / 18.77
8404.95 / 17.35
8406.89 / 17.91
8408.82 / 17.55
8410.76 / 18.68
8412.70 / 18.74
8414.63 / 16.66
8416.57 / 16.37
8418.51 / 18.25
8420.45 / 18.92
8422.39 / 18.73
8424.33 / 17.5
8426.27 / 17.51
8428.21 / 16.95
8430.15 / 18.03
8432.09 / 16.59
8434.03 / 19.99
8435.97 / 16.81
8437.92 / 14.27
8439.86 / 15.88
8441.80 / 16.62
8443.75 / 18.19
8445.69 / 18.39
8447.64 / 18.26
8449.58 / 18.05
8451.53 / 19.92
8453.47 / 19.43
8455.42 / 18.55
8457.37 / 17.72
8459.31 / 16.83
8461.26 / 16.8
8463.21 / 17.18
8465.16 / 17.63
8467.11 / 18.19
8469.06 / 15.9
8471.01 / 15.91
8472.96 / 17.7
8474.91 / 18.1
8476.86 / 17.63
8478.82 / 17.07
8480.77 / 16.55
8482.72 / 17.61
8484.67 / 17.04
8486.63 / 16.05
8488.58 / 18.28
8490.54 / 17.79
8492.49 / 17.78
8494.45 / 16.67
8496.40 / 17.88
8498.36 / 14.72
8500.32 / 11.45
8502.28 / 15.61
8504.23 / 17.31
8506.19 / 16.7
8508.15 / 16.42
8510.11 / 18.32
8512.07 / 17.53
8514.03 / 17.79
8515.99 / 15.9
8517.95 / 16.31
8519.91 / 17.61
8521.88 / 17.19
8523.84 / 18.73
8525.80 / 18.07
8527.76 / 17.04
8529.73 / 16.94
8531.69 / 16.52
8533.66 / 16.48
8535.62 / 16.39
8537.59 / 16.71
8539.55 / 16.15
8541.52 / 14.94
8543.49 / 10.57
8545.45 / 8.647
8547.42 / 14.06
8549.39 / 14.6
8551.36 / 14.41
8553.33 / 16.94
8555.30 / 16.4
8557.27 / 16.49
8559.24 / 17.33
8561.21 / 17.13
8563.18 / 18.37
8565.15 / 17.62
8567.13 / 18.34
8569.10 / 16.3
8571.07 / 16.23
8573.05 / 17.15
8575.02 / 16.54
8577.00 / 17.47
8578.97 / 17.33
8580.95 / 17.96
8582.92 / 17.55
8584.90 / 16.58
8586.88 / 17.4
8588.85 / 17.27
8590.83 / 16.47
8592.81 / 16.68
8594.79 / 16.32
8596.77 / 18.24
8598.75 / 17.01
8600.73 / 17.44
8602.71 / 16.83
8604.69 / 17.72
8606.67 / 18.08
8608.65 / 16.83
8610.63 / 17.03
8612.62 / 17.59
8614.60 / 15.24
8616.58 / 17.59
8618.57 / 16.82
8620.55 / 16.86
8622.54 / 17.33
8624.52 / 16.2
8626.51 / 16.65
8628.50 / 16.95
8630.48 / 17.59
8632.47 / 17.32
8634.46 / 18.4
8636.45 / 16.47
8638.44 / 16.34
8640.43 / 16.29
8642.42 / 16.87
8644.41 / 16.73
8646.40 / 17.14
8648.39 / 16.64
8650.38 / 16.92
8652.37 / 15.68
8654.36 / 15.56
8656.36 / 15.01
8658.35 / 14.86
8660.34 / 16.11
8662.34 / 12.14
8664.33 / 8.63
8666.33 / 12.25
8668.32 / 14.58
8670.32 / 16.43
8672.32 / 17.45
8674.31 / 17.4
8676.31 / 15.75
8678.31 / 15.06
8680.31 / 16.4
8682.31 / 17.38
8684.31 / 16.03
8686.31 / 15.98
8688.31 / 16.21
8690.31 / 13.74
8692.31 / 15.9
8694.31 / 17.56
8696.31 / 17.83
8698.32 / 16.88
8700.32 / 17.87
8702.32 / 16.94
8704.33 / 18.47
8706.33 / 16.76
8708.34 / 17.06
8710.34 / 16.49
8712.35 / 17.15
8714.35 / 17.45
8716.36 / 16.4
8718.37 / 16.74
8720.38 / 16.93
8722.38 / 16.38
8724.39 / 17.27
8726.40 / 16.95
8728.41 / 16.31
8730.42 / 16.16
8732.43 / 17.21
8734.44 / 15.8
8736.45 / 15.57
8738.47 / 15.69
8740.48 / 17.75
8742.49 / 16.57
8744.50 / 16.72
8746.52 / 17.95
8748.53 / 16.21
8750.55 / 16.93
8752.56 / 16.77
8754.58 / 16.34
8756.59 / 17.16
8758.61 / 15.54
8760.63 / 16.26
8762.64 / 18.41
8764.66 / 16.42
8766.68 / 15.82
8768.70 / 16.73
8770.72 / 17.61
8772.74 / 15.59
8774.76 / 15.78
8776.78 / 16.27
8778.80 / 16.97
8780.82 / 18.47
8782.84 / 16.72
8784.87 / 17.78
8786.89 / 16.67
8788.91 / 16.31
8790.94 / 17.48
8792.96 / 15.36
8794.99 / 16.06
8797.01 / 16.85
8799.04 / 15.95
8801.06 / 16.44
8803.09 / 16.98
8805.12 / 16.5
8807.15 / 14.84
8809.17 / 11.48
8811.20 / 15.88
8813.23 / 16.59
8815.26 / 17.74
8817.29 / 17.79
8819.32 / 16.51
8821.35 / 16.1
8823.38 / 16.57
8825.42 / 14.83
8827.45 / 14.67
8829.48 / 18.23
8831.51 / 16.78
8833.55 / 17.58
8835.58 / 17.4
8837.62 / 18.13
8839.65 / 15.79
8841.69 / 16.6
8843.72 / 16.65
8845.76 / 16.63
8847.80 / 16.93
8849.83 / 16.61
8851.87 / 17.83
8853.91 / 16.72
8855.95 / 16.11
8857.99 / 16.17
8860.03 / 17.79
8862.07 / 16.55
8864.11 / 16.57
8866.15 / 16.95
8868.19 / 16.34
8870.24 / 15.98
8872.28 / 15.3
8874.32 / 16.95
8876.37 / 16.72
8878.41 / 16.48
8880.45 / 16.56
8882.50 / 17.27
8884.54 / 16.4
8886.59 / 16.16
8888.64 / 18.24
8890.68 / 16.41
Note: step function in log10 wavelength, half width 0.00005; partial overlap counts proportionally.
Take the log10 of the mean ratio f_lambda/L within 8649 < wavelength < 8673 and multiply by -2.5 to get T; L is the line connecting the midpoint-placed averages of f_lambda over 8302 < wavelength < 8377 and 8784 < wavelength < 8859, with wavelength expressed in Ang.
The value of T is 0.15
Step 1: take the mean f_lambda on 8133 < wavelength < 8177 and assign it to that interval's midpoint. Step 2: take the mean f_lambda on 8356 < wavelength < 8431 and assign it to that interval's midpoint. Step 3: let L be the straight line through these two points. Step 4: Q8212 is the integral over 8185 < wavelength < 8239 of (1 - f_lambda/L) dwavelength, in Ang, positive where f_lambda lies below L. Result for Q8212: 2.6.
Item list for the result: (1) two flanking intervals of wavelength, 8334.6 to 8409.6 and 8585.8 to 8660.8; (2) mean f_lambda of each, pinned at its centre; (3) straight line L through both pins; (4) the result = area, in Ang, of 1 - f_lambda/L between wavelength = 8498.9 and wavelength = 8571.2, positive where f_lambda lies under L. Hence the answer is 3.5 Ang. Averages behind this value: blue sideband 17.4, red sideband 16.8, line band 16.2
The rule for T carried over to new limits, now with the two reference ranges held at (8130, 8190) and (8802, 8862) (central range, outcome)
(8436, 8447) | 0.06 mag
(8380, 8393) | 0.08 mag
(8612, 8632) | 0.02 mag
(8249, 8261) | 0.03 mag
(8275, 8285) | 0.04 mag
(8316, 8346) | 0.05 mag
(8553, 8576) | 0.02 mag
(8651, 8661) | 0.11 mag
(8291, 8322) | 0.01 mag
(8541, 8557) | 0.24 mag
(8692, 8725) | -0.01 mag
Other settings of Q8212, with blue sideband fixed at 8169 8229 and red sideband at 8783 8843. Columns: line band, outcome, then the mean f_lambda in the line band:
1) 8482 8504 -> 0.9 Ang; 16.5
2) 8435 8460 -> -0.5 Ang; 17.6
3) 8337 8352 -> 0.5 Ang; 16.9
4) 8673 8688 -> 0.4 Ang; 16.3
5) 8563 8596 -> -0.3 Ang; 17.1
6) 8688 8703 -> 0.1 Ang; 16.6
